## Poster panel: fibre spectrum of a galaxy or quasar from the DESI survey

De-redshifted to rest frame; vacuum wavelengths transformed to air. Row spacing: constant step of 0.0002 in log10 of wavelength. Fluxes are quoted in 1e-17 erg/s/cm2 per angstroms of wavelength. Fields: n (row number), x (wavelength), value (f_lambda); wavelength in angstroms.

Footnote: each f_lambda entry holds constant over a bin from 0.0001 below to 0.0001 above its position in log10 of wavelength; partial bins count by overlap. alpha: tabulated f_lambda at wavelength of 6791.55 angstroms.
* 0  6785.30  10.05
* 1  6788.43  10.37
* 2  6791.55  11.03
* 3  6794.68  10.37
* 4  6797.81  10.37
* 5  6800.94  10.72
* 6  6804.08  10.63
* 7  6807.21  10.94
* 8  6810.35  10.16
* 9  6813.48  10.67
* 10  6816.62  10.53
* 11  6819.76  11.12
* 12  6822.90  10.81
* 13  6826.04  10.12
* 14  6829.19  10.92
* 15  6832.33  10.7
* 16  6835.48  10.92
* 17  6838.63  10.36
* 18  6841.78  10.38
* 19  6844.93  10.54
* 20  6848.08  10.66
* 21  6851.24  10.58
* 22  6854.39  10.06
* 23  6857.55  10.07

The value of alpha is 11.03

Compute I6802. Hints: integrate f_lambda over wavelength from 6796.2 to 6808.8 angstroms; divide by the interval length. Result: 10.7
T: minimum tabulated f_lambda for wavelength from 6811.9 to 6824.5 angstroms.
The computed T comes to 10.53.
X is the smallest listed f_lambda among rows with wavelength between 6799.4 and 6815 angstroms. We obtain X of 10.16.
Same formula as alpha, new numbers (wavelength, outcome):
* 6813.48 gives 10.67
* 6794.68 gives 10.37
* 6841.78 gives 10.38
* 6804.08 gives 10.63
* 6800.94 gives 10.72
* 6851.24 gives 10.58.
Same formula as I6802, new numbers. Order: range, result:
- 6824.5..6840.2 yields 10.6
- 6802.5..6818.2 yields 10.6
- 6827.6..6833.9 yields 10.8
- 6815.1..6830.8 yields 10.7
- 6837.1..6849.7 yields 10.5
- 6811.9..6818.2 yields 10.6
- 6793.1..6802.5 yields 10.5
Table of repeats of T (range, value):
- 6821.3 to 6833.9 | 10.12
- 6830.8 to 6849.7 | 10.36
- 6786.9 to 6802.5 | 10.37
